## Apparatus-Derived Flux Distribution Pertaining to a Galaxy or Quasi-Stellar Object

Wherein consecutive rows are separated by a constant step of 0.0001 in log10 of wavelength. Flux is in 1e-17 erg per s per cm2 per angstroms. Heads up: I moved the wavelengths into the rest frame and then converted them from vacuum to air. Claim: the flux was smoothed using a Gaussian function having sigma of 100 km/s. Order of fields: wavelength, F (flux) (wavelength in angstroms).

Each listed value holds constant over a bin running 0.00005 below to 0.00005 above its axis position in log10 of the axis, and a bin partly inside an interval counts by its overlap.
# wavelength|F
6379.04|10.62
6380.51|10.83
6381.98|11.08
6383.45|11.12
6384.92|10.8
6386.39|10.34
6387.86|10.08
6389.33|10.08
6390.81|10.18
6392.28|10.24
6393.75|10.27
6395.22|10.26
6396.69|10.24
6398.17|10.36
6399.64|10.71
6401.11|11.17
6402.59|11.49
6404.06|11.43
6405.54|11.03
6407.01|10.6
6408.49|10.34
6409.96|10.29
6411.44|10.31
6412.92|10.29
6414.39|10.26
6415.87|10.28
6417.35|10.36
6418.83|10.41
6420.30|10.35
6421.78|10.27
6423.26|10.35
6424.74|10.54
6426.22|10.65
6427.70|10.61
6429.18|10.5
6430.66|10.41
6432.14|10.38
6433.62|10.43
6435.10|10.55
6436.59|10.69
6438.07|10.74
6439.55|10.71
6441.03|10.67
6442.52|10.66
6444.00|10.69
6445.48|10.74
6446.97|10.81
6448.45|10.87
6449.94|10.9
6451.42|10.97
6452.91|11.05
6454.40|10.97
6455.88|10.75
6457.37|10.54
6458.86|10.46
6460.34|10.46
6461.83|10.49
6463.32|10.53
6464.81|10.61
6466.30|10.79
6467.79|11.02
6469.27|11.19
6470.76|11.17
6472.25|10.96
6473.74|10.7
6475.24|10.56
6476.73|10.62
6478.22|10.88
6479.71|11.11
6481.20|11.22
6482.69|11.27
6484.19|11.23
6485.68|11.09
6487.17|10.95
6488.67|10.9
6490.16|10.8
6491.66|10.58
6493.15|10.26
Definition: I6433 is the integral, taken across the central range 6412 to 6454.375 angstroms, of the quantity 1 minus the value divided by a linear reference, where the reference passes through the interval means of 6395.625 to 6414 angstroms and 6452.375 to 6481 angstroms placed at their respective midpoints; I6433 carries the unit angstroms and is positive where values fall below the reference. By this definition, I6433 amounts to 0.6 angstroms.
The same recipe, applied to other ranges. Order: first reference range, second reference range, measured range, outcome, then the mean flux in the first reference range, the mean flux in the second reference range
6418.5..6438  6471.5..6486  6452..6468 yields 0.1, 10.5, 11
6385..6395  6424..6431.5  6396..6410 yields -0.6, 10.2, 10.5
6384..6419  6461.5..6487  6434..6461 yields 0.1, 10.5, 10.9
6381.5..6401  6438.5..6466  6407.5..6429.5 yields 0.4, 10.5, 10.7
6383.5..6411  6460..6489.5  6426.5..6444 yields 0.2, 10.6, 10.9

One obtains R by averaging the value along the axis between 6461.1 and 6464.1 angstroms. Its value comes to 10.5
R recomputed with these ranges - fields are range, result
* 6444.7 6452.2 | 10.9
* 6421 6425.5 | 10.4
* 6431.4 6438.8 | 10.6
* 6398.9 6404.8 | 11.2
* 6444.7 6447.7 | 10.8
